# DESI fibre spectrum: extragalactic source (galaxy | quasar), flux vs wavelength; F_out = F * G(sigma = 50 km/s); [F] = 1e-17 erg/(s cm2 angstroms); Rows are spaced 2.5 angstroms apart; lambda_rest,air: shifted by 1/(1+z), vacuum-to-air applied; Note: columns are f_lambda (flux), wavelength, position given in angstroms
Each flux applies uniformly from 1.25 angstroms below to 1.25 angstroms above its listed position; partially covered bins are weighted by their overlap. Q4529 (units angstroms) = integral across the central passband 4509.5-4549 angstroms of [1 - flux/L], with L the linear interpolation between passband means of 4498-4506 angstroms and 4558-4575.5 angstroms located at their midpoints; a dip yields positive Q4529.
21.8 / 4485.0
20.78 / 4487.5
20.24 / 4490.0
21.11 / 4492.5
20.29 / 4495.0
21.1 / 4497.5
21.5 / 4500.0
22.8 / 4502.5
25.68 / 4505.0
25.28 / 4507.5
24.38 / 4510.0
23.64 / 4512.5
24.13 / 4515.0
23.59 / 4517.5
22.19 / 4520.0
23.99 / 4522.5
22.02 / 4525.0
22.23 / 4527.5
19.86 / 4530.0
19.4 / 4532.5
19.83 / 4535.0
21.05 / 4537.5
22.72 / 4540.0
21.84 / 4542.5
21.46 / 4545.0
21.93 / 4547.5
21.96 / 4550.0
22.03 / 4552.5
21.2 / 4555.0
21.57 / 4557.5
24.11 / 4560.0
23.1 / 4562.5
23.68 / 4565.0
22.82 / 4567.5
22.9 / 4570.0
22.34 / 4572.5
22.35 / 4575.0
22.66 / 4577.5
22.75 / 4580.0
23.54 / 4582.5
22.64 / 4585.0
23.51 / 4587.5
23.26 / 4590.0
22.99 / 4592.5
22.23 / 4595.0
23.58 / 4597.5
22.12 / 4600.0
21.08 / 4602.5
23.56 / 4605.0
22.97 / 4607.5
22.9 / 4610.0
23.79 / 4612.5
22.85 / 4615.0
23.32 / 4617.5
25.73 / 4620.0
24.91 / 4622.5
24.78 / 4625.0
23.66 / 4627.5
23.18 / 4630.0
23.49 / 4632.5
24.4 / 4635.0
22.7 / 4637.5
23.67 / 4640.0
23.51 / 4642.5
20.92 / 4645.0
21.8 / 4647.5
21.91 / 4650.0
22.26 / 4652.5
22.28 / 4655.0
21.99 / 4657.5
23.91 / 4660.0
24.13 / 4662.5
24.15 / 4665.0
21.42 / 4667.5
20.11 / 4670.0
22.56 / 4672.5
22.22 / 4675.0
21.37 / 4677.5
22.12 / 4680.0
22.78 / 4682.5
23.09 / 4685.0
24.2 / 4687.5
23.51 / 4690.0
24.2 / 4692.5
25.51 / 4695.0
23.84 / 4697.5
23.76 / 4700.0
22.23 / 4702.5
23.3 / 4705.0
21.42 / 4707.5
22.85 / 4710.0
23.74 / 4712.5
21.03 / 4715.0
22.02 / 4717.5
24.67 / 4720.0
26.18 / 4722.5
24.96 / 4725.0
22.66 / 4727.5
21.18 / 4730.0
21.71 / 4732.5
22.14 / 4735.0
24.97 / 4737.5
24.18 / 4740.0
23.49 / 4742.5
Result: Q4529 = 1.60 angstroms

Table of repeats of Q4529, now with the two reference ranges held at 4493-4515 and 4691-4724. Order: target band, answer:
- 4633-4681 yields 1.7 angstroms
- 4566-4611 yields 0.9 angstroms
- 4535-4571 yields 1.5 angstroms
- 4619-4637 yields -0.7 angstroms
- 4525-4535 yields 1.1 angstroms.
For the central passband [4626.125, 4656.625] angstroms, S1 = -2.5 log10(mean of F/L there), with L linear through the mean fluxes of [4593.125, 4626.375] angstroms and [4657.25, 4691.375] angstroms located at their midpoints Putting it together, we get 0.01 mag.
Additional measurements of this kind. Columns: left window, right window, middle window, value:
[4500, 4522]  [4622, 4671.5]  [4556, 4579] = 0.03 mag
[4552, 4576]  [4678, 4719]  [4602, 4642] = -0.04 mag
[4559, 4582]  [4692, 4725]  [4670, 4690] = 0.04 mag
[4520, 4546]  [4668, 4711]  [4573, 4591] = -0.05 mag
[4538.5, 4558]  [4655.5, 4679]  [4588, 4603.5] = -0.03 mag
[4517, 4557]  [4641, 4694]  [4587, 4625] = -0.05 mag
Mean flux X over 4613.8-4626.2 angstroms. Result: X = 24.3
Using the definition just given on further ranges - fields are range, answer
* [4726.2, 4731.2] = 22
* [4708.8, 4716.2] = 22.5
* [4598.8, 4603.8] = 21.6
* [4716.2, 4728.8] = 24.1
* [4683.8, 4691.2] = 23.6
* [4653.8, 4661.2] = 22.7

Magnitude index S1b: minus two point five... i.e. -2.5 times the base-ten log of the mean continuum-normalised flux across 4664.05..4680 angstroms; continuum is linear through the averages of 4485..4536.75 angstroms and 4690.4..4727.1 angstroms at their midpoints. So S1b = 0.06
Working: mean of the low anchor 22.2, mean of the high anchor 23.5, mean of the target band 21.9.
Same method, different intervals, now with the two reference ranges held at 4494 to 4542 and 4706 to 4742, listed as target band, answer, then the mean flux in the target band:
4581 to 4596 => -0.018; 23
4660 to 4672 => 0.015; 22.6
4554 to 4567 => -0.010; 22.8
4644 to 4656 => 0.050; 21.8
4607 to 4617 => -0.020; 23.2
